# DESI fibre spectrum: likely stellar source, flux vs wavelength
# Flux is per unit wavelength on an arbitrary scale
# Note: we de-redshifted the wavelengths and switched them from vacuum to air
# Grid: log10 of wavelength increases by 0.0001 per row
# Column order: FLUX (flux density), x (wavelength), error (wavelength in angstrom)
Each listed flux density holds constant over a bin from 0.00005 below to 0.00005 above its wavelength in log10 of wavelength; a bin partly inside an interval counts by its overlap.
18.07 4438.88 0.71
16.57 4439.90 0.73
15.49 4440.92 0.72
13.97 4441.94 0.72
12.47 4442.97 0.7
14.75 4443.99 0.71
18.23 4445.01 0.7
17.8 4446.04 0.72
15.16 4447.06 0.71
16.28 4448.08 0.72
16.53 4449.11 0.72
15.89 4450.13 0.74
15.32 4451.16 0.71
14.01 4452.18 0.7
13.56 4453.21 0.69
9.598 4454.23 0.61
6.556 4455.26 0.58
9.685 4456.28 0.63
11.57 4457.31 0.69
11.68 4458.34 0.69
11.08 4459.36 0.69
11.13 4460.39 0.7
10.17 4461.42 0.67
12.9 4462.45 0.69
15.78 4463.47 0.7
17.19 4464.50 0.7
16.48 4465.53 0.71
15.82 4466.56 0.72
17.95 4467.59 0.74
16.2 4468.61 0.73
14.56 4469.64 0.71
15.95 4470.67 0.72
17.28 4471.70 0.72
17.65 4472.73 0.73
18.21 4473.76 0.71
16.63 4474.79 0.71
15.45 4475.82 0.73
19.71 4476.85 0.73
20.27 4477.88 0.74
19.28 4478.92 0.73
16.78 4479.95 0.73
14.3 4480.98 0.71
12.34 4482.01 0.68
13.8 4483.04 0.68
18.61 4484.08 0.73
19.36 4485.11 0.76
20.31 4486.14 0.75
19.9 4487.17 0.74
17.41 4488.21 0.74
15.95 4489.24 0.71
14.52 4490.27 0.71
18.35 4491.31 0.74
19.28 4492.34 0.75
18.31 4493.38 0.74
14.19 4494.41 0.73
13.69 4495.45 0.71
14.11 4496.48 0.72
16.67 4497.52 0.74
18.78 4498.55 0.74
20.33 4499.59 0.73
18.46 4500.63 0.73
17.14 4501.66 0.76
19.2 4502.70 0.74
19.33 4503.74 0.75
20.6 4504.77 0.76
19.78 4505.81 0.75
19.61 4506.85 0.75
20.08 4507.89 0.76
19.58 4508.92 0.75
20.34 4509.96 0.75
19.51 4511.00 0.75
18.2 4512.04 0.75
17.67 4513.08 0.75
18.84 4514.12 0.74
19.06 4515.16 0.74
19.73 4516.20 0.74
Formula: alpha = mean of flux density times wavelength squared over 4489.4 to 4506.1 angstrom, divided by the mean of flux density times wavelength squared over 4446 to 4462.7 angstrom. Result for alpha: 1.41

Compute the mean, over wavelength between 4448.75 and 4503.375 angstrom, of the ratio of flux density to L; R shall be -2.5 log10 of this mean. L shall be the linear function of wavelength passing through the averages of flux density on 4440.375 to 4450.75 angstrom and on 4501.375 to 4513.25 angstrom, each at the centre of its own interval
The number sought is 0.11 mag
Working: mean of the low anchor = 15.7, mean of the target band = 15.8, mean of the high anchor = 19.3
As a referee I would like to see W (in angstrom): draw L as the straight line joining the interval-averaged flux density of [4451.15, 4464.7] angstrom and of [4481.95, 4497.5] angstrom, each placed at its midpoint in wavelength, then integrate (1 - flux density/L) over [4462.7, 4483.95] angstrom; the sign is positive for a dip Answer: -3.5 angstrom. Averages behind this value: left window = 11.9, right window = 16.8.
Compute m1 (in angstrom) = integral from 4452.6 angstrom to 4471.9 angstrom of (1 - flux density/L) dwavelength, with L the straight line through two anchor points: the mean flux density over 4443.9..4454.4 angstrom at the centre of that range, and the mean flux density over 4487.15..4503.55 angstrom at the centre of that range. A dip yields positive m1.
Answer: 3.1 angstrom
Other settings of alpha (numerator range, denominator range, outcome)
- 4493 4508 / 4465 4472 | 1.12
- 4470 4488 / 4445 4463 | 1.35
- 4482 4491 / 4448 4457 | 1.36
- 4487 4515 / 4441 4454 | 1.22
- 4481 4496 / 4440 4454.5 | 1.13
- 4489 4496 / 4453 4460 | 1.59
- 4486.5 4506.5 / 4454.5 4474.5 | 1.28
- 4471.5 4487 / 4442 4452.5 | 1.13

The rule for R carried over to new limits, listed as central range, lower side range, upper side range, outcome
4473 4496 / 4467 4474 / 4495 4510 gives 0.02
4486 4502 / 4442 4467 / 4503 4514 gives 0.04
